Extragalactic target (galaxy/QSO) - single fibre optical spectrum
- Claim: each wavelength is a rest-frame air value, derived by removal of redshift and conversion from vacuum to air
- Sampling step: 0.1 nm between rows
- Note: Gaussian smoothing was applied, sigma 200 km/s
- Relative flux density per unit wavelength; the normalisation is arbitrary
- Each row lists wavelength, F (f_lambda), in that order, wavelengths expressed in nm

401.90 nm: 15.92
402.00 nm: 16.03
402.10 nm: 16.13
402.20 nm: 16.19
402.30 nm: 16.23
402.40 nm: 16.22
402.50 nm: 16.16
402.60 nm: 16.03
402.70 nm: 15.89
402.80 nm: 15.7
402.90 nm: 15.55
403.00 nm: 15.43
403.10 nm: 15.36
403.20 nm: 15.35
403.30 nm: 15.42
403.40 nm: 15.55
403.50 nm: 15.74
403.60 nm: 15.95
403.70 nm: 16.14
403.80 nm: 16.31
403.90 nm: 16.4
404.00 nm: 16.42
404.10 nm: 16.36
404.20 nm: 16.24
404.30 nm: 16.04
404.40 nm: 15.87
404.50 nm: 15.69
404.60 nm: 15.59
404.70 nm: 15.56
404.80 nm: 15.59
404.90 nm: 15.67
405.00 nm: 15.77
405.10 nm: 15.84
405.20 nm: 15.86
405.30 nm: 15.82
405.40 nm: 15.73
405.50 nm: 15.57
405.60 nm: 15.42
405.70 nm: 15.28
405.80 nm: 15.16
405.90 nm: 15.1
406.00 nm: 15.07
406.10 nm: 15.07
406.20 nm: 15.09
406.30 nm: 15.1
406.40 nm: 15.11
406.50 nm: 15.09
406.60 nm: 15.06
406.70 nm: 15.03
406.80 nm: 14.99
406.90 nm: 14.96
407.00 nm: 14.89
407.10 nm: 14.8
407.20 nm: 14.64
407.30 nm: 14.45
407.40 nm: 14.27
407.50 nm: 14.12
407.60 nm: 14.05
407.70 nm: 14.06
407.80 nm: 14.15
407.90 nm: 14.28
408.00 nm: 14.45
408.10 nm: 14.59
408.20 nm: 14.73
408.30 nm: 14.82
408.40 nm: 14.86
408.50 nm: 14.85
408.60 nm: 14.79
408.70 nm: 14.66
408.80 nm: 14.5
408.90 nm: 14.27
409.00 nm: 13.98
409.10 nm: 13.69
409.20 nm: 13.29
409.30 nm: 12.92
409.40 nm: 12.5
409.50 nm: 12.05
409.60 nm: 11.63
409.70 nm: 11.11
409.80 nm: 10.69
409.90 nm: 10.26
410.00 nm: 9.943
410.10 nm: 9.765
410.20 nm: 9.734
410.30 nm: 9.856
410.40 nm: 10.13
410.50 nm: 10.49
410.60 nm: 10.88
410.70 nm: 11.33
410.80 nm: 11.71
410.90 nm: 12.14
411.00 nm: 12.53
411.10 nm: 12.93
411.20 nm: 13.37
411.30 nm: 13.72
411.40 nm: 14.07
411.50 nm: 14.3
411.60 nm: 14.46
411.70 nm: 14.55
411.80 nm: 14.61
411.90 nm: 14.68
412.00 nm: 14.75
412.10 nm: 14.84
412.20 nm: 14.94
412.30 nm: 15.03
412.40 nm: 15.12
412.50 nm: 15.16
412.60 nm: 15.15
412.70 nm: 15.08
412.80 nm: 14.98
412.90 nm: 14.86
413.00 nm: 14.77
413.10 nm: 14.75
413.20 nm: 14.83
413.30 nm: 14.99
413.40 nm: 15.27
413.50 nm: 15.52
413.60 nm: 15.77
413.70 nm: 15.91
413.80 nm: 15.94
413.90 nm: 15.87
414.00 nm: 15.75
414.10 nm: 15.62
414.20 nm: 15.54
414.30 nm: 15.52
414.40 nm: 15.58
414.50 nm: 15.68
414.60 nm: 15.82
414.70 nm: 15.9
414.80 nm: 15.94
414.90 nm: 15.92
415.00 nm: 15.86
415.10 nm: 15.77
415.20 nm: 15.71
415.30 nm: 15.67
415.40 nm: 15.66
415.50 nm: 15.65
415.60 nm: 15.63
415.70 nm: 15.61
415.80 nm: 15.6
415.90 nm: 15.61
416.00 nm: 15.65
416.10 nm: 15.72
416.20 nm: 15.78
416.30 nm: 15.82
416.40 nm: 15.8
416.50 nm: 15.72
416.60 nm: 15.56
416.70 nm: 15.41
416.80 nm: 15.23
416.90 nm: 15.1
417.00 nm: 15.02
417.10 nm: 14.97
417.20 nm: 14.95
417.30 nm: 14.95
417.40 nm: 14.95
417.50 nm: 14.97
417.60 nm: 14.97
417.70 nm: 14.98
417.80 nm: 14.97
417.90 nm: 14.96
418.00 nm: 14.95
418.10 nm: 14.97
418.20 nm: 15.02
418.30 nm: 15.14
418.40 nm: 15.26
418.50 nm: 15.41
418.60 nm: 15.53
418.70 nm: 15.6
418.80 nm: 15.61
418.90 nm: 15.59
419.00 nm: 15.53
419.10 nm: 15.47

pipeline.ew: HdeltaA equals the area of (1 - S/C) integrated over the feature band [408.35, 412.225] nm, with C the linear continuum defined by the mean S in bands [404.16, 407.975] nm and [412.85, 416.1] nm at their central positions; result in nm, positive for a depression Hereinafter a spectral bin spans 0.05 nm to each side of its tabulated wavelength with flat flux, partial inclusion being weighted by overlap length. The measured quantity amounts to 0.65 nm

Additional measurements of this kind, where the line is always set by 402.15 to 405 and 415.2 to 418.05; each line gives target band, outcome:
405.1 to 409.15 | 0.24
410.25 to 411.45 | 0.28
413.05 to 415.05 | -0.02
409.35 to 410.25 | 0.28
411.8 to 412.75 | 0.04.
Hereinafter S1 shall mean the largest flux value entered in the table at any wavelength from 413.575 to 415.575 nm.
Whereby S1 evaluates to 15.94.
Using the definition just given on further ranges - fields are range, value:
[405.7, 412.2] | 15.16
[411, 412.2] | 14.94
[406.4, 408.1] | 15.09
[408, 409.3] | 14.86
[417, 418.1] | 15.02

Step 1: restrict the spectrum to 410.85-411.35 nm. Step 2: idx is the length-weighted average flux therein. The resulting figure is 12.9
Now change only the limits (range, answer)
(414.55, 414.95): 15.9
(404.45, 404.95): 15.6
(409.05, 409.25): 13.5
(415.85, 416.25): 15.7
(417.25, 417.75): 15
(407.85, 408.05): 14.4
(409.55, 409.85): 11.1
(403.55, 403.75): 16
